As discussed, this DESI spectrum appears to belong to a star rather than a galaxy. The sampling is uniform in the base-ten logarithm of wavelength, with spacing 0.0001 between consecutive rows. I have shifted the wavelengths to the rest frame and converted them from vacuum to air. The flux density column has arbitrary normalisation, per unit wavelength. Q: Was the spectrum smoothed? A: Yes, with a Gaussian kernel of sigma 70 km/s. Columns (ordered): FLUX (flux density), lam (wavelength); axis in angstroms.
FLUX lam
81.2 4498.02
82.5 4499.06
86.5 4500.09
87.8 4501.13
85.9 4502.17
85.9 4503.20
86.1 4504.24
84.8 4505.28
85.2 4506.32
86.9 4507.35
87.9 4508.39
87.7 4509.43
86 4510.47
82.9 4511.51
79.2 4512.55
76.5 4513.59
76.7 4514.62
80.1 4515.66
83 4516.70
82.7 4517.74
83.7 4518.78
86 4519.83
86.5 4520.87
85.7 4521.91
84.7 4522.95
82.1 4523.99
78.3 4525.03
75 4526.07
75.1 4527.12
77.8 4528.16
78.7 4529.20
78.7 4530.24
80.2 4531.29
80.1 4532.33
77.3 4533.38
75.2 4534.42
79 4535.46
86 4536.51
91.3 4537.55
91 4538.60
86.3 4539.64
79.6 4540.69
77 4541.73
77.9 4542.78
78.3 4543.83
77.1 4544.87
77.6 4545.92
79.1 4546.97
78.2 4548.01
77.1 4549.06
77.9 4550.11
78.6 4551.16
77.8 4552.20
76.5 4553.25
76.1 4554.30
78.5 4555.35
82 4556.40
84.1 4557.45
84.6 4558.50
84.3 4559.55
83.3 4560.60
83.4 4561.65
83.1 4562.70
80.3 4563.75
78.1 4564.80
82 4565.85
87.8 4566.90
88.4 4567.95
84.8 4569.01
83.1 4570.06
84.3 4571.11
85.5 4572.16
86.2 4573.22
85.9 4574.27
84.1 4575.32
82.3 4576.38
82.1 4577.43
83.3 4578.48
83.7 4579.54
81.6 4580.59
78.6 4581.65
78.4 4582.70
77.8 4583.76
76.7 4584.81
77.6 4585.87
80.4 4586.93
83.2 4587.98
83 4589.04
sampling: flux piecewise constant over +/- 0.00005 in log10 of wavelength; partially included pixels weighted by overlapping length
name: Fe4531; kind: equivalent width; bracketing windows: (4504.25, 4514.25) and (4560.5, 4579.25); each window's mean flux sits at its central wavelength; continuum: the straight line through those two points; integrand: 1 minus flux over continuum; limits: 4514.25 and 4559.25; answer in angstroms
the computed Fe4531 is 1.9 angstroms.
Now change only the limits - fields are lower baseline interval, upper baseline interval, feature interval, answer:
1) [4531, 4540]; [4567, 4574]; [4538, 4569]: 1.2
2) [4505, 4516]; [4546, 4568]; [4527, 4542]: 0.1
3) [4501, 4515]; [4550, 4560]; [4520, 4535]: 0.5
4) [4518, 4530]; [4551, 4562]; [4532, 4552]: 0.2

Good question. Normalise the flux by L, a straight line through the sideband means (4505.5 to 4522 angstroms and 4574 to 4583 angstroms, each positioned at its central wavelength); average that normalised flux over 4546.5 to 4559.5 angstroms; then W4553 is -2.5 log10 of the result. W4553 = 0.04 mag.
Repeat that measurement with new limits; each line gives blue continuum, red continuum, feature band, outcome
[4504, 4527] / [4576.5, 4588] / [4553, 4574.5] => -0.03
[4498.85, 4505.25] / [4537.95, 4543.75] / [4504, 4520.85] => 0.02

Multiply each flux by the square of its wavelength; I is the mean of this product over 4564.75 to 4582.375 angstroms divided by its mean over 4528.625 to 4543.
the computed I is 1.0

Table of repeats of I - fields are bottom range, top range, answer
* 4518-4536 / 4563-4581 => 1.06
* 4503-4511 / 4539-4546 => 0.94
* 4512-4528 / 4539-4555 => 0.98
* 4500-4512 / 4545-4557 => 0.93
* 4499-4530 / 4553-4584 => 1.02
